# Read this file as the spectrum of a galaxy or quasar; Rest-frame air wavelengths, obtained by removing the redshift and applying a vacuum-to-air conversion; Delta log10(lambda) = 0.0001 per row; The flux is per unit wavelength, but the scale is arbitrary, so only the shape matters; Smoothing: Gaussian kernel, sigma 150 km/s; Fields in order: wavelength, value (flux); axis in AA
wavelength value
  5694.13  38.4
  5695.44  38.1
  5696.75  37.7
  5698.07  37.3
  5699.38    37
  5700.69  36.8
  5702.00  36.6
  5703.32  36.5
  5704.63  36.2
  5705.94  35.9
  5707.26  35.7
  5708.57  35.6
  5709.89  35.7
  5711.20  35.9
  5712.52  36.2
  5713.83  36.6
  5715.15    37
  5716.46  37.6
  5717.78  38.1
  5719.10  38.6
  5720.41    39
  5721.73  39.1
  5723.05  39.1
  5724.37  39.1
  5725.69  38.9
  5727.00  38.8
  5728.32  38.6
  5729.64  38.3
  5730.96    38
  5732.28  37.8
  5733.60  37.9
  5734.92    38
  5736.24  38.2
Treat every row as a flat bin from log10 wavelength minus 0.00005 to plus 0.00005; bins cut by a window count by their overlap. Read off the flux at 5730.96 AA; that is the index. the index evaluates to 38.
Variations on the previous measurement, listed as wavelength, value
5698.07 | 37.3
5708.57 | 35.6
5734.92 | 38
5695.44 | 38.1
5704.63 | 36.2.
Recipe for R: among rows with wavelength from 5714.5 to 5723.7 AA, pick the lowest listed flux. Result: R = 37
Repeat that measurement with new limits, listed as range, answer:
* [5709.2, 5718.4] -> 35.7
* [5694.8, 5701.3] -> 36.8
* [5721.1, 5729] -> 38.6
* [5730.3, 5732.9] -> 37.8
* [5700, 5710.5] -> 35.6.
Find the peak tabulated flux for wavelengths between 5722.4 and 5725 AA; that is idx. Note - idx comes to 39.1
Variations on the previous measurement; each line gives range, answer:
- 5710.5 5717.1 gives 37.6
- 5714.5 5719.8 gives 38.6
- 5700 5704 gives 36.8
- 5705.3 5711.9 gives 35.9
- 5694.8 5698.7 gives 38.1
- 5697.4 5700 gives 37.3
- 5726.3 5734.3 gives 38.8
